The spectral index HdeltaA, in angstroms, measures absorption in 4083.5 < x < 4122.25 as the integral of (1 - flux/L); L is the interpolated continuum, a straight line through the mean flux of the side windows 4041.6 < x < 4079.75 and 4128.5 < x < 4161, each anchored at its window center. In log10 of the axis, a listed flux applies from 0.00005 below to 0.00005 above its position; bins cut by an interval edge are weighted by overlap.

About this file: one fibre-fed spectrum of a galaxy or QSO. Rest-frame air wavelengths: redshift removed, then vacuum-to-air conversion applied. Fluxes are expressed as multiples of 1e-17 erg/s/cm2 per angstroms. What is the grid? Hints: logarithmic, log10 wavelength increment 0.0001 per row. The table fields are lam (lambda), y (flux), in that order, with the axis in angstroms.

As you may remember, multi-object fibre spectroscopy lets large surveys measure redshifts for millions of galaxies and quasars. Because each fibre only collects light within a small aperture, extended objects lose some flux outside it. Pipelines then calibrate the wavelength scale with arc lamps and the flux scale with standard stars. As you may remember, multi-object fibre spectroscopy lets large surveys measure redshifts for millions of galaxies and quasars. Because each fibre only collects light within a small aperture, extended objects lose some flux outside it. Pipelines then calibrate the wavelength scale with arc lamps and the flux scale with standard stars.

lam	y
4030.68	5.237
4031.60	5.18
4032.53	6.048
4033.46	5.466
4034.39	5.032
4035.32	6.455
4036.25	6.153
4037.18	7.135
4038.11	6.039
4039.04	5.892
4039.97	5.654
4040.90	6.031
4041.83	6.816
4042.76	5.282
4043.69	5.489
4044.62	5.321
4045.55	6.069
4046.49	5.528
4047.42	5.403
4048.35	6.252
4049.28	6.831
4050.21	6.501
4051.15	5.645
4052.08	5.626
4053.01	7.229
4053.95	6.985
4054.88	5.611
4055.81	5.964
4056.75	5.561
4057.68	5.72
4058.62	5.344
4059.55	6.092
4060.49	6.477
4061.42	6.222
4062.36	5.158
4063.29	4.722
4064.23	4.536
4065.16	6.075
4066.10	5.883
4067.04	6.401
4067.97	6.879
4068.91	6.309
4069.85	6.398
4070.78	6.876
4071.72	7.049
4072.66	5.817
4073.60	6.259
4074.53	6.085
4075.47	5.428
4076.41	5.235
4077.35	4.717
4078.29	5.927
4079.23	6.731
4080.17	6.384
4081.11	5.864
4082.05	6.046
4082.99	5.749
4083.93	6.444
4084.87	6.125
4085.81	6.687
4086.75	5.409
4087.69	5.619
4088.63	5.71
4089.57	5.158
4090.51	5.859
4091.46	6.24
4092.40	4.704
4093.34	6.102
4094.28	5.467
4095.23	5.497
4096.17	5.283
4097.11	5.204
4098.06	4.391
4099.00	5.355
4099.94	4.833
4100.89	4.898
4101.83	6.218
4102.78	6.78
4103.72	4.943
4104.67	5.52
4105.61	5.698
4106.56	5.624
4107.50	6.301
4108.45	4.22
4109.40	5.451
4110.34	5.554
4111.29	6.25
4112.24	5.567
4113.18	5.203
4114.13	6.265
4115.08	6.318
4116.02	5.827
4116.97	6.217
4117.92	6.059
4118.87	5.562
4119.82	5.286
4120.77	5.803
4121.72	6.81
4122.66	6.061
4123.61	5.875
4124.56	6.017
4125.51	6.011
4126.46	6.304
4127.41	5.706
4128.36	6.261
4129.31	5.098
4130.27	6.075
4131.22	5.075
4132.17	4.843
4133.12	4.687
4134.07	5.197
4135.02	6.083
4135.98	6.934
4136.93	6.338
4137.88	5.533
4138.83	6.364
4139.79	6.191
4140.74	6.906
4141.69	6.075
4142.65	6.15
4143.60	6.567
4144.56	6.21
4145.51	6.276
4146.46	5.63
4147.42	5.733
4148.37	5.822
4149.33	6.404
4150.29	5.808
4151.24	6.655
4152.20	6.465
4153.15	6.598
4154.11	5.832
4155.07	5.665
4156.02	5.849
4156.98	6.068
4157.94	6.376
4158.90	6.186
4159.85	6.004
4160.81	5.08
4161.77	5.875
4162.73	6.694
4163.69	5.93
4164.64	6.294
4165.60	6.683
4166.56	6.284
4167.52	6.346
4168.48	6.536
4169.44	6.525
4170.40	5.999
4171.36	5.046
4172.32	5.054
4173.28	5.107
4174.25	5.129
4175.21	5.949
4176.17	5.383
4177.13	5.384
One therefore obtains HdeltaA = 1.9 angstroms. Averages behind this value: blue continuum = 5.96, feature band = 5.67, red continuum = 5.97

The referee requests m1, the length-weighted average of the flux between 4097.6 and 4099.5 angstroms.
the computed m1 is 4.9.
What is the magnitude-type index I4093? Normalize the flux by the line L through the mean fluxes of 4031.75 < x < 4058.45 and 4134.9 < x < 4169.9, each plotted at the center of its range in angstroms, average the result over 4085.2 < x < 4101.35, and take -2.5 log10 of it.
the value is 0.12 mag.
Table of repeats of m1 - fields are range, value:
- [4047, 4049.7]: 6.17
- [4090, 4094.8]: 5.66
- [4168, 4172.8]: 5.83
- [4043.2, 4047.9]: 5.56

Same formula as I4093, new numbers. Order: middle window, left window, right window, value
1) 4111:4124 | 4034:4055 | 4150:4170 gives 0.04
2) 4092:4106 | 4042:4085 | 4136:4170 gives 0.12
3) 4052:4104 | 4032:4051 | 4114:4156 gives 0.03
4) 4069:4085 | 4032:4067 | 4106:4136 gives -0.04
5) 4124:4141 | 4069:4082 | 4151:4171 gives 0.05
